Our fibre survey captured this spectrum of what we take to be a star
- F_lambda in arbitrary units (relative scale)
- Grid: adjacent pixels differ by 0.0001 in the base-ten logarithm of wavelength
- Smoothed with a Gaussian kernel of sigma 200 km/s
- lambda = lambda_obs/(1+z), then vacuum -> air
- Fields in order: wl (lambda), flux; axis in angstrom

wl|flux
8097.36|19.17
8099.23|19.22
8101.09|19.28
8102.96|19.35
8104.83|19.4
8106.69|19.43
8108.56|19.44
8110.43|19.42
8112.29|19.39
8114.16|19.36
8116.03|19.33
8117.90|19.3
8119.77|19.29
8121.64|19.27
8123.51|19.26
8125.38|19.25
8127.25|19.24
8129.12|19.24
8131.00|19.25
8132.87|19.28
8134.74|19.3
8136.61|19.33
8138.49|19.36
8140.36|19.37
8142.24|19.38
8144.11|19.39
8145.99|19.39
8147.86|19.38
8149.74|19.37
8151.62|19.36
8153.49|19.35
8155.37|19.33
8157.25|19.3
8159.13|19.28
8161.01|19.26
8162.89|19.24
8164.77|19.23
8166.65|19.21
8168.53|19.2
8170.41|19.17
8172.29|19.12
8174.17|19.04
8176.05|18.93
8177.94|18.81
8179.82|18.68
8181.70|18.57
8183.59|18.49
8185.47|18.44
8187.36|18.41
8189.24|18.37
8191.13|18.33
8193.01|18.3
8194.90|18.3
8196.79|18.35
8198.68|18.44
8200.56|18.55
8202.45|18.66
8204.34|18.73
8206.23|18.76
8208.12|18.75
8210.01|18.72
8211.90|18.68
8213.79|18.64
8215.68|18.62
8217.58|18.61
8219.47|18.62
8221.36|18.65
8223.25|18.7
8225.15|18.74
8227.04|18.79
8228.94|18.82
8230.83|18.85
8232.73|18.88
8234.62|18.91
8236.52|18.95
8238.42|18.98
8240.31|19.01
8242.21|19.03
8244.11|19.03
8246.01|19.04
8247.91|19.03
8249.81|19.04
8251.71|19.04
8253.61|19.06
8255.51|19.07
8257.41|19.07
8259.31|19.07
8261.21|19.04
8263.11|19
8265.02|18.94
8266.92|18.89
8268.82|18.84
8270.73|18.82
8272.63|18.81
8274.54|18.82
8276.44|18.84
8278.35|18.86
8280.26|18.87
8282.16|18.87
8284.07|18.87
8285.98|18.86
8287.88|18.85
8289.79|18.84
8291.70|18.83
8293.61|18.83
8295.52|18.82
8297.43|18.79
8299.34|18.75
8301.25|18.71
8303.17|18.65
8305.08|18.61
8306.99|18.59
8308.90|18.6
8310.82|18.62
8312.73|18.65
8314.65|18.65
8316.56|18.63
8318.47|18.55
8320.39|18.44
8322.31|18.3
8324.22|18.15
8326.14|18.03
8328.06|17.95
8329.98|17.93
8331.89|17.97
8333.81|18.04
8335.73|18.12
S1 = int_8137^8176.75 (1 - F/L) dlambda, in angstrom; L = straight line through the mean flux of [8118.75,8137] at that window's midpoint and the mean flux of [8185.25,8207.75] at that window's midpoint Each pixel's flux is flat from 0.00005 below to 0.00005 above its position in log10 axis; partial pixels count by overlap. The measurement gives -0.7 angstrom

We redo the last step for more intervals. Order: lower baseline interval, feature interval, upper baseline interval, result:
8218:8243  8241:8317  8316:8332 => -1.39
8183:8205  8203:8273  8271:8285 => -0.80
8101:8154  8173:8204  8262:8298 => 0.96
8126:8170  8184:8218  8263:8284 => 1.03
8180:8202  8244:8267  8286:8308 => -0.49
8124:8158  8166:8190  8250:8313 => 0.50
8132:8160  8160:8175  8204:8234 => -0.02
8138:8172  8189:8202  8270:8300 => 0.52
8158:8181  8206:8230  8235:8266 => 0.44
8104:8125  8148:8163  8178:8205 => -0.34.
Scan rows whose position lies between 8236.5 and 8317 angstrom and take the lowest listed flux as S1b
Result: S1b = 18.59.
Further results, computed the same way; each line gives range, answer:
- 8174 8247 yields 18.3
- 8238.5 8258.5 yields 19.01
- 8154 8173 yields 19.12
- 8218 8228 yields 18.62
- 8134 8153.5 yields 19.3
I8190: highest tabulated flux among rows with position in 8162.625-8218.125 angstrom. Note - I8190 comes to 19.24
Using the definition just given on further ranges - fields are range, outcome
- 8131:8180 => 19.39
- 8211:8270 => 19.07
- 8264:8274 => 18.94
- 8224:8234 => 18.88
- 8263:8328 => 19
